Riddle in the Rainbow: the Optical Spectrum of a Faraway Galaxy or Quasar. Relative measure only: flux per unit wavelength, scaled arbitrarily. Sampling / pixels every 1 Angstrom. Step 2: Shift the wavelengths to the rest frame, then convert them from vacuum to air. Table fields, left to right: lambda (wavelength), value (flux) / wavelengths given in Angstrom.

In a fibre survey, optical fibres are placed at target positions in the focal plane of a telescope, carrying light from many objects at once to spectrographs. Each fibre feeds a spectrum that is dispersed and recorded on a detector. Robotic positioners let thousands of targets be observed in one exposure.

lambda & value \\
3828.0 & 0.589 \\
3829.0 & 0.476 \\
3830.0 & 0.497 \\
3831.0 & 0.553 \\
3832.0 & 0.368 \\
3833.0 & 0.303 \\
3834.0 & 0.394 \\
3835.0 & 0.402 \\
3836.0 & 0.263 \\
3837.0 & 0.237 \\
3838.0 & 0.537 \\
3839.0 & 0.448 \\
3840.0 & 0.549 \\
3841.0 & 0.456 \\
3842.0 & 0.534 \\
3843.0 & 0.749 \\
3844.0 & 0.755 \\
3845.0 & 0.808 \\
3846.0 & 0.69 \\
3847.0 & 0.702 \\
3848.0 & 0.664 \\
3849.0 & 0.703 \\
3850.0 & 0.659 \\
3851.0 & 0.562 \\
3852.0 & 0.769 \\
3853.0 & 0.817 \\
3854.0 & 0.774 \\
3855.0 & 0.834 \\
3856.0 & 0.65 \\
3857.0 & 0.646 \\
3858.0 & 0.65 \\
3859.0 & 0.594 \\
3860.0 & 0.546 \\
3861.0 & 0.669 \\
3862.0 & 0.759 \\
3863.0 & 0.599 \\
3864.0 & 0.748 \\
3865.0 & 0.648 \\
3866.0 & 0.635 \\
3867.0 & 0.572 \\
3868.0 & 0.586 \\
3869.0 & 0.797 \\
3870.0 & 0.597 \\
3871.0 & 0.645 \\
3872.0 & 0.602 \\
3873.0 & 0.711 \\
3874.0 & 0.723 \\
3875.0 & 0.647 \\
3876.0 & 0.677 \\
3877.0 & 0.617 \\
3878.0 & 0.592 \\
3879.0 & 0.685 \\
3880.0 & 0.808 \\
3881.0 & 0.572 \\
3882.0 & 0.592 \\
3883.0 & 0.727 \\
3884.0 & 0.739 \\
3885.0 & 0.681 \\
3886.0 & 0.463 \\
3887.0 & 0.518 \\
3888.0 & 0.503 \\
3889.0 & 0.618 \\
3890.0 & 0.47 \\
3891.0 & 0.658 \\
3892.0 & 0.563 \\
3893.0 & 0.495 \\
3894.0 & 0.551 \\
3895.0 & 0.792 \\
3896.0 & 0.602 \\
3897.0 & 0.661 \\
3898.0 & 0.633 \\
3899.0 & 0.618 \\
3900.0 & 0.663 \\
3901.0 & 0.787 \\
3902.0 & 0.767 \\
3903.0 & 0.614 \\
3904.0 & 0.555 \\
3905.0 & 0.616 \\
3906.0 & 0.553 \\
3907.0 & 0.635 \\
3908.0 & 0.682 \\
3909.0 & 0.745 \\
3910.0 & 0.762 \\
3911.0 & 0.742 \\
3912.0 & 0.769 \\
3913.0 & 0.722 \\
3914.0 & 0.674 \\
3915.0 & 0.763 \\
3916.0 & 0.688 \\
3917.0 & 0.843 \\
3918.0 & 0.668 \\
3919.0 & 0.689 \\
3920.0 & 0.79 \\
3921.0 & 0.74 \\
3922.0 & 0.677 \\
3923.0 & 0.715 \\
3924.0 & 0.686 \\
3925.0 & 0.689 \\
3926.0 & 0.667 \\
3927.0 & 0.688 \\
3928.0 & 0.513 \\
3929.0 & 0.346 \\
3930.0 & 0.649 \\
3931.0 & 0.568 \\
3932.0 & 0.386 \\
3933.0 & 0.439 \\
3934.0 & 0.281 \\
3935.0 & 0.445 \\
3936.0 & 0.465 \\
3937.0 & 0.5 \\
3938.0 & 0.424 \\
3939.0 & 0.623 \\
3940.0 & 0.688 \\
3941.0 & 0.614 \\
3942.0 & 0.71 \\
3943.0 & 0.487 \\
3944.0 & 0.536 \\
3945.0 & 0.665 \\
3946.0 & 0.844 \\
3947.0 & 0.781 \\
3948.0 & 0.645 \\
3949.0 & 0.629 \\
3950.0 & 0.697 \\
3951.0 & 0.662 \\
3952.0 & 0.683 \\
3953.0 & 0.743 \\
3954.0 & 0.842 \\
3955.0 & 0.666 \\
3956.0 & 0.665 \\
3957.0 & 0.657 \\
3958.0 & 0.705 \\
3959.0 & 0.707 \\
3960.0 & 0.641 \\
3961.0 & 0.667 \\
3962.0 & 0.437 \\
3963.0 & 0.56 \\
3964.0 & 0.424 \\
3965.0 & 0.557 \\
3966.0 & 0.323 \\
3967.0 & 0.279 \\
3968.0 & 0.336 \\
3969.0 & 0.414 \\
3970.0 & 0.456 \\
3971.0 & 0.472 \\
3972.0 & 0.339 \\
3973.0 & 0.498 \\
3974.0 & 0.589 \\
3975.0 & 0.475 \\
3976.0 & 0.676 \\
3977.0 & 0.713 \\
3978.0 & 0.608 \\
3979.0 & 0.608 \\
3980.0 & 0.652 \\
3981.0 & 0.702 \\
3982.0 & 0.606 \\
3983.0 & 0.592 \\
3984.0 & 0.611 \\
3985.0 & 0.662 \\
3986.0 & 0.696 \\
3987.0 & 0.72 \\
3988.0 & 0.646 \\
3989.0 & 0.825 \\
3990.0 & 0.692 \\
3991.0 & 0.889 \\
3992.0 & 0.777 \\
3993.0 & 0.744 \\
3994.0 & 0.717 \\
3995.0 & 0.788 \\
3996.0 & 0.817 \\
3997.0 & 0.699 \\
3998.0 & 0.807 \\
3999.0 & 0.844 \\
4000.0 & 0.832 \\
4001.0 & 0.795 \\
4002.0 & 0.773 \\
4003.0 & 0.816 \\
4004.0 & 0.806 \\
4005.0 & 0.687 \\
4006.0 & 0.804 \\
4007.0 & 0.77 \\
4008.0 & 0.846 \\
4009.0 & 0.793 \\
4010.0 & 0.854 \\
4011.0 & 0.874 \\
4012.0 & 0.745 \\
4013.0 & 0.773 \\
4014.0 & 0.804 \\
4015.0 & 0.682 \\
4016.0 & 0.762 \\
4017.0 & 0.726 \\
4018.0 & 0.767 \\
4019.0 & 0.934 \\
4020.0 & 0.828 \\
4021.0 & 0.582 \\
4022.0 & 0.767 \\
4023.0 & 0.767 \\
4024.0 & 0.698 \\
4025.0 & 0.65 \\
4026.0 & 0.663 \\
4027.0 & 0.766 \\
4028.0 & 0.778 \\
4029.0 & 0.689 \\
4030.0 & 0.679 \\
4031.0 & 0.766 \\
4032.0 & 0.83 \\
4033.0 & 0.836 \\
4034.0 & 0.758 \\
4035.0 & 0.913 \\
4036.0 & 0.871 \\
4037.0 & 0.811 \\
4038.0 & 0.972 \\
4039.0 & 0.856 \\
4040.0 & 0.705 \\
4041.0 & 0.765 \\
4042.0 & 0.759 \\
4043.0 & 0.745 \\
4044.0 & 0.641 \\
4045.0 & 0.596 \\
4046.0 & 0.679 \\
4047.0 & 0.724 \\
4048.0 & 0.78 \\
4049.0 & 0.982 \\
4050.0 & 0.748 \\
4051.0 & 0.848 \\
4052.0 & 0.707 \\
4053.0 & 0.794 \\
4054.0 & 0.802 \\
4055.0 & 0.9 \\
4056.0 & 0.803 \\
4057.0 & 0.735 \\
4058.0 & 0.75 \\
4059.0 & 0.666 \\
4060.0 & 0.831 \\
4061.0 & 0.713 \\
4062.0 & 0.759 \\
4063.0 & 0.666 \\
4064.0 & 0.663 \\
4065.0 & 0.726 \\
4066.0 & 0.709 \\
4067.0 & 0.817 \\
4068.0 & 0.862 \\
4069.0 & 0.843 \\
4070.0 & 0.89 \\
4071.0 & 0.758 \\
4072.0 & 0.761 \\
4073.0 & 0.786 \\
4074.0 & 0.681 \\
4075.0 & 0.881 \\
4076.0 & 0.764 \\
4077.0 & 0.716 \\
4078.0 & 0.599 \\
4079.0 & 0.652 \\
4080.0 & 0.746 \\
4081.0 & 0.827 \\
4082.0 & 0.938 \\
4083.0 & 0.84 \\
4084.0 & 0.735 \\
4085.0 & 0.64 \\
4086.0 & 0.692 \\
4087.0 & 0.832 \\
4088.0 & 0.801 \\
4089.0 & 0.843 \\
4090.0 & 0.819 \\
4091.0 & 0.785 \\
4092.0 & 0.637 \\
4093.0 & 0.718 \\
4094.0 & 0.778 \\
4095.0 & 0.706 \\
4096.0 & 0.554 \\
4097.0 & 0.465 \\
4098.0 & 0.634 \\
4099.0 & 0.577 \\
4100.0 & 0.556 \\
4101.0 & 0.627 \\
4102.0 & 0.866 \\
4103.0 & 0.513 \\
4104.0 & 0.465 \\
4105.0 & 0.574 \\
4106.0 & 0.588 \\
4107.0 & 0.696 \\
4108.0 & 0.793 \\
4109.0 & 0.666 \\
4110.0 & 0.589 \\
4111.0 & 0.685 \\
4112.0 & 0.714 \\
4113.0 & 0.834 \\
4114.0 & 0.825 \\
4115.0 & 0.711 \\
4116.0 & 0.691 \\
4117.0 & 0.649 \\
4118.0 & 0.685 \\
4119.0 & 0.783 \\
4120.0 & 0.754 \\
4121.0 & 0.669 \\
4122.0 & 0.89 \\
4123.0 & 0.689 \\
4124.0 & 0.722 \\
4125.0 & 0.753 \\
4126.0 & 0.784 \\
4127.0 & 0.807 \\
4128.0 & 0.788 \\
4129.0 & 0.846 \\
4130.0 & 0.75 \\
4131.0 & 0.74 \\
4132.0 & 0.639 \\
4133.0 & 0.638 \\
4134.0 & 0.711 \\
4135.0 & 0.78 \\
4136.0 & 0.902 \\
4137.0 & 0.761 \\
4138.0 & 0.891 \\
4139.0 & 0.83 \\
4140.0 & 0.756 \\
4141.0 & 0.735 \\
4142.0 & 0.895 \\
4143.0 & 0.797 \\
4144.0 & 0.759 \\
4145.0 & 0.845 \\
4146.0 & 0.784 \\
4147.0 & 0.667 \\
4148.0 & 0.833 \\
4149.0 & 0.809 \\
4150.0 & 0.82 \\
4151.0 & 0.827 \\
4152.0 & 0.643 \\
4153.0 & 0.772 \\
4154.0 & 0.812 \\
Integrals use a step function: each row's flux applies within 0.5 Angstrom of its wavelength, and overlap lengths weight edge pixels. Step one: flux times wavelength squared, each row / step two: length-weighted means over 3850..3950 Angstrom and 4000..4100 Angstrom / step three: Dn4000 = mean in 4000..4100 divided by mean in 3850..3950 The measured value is 1.28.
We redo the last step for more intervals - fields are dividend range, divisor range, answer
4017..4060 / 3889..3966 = 1.29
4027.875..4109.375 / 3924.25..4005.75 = 1.25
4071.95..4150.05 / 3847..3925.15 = 1.23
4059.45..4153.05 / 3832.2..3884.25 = 1.34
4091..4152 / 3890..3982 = 1.30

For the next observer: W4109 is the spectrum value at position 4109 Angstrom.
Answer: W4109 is 0.666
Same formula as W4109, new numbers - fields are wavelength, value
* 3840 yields 0.549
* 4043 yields 0.745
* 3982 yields 0.606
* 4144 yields 0.759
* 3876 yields 0.677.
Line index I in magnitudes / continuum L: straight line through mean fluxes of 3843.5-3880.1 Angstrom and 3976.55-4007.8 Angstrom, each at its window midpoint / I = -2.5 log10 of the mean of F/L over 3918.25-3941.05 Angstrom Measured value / 0.22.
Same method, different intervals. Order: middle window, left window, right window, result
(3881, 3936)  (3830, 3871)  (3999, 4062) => 0.05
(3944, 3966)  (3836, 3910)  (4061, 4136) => 0.03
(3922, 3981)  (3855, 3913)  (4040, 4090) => 0.19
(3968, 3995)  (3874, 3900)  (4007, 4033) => 0.15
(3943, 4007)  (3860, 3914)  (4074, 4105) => 0.03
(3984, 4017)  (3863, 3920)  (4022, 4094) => -0.06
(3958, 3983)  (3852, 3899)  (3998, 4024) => 0.36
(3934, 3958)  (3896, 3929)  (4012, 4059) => 0.12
